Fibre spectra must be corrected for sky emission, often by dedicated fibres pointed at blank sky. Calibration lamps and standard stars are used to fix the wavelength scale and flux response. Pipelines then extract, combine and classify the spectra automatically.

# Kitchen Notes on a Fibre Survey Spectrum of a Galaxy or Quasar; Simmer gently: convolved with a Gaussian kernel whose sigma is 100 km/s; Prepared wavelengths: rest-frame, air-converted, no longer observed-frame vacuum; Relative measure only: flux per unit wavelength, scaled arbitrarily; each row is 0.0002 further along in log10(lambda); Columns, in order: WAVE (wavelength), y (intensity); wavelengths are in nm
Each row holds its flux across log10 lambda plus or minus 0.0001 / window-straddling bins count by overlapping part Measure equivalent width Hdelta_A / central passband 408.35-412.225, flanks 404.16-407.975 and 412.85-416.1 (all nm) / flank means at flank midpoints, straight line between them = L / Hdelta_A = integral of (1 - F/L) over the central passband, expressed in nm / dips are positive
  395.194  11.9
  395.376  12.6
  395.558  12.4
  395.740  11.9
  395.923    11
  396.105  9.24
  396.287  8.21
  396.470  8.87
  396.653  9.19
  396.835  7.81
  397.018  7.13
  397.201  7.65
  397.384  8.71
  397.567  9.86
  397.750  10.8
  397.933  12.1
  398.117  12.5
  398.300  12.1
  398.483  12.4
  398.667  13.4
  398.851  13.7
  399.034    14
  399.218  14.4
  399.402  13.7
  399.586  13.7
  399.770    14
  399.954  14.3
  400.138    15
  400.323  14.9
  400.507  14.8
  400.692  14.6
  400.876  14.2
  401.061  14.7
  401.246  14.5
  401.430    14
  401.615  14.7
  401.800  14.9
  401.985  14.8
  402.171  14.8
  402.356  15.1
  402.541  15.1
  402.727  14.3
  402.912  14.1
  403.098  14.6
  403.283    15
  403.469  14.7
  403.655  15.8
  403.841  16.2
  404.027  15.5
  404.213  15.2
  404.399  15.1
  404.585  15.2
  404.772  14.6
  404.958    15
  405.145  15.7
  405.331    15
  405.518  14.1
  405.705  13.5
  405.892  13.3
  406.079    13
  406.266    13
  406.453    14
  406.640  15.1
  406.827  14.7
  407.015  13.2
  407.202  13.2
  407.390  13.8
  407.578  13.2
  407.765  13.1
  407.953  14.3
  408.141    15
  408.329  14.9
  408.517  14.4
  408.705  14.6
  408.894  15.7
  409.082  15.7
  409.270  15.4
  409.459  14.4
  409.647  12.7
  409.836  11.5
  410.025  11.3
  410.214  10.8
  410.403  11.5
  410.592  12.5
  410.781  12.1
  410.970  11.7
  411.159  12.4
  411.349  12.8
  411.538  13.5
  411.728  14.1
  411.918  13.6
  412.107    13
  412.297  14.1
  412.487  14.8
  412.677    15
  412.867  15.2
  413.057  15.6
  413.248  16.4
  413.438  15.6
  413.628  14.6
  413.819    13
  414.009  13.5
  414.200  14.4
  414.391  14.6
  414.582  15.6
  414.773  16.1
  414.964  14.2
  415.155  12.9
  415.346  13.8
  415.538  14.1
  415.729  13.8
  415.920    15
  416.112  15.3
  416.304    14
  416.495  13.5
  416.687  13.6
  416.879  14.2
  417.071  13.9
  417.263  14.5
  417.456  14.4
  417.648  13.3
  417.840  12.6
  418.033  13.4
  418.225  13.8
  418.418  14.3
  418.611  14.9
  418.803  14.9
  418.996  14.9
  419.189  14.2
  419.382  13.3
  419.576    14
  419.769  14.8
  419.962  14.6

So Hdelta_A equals 0.31 nm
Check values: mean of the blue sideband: 14.1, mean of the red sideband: 14.6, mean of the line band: 13.2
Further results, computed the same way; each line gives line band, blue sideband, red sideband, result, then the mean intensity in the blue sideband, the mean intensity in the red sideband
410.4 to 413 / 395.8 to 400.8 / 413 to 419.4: 0.052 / 11.8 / 14.3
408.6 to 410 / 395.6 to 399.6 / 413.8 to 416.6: -0.102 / 11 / 14.3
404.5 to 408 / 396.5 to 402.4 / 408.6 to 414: -0.188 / 12.8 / 13.7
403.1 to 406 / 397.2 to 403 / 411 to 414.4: -0.233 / 13.6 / 14.2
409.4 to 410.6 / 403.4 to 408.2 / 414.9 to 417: 0.189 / 14.4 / 14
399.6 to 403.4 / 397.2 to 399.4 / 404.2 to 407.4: -0.473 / 12.1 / 14.2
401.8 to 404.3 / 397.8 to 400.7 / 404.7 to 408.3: -0.206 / 13.7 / 14.1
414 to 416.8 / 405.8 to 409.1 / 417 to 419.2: -0.045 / 14.1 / 14.1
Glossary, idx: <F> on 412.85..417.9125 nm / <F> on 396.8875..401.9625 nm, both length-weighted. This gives 1.11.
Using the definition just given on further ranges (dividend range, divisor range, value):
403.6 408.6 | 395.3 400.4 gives 1.24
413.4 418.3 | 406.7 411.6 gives 1.05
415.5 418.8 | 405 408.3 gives 1.01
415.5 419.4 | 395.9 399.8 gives 1.27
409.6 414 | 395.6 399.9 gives 1.20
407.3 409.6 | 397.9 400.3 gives 1.07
